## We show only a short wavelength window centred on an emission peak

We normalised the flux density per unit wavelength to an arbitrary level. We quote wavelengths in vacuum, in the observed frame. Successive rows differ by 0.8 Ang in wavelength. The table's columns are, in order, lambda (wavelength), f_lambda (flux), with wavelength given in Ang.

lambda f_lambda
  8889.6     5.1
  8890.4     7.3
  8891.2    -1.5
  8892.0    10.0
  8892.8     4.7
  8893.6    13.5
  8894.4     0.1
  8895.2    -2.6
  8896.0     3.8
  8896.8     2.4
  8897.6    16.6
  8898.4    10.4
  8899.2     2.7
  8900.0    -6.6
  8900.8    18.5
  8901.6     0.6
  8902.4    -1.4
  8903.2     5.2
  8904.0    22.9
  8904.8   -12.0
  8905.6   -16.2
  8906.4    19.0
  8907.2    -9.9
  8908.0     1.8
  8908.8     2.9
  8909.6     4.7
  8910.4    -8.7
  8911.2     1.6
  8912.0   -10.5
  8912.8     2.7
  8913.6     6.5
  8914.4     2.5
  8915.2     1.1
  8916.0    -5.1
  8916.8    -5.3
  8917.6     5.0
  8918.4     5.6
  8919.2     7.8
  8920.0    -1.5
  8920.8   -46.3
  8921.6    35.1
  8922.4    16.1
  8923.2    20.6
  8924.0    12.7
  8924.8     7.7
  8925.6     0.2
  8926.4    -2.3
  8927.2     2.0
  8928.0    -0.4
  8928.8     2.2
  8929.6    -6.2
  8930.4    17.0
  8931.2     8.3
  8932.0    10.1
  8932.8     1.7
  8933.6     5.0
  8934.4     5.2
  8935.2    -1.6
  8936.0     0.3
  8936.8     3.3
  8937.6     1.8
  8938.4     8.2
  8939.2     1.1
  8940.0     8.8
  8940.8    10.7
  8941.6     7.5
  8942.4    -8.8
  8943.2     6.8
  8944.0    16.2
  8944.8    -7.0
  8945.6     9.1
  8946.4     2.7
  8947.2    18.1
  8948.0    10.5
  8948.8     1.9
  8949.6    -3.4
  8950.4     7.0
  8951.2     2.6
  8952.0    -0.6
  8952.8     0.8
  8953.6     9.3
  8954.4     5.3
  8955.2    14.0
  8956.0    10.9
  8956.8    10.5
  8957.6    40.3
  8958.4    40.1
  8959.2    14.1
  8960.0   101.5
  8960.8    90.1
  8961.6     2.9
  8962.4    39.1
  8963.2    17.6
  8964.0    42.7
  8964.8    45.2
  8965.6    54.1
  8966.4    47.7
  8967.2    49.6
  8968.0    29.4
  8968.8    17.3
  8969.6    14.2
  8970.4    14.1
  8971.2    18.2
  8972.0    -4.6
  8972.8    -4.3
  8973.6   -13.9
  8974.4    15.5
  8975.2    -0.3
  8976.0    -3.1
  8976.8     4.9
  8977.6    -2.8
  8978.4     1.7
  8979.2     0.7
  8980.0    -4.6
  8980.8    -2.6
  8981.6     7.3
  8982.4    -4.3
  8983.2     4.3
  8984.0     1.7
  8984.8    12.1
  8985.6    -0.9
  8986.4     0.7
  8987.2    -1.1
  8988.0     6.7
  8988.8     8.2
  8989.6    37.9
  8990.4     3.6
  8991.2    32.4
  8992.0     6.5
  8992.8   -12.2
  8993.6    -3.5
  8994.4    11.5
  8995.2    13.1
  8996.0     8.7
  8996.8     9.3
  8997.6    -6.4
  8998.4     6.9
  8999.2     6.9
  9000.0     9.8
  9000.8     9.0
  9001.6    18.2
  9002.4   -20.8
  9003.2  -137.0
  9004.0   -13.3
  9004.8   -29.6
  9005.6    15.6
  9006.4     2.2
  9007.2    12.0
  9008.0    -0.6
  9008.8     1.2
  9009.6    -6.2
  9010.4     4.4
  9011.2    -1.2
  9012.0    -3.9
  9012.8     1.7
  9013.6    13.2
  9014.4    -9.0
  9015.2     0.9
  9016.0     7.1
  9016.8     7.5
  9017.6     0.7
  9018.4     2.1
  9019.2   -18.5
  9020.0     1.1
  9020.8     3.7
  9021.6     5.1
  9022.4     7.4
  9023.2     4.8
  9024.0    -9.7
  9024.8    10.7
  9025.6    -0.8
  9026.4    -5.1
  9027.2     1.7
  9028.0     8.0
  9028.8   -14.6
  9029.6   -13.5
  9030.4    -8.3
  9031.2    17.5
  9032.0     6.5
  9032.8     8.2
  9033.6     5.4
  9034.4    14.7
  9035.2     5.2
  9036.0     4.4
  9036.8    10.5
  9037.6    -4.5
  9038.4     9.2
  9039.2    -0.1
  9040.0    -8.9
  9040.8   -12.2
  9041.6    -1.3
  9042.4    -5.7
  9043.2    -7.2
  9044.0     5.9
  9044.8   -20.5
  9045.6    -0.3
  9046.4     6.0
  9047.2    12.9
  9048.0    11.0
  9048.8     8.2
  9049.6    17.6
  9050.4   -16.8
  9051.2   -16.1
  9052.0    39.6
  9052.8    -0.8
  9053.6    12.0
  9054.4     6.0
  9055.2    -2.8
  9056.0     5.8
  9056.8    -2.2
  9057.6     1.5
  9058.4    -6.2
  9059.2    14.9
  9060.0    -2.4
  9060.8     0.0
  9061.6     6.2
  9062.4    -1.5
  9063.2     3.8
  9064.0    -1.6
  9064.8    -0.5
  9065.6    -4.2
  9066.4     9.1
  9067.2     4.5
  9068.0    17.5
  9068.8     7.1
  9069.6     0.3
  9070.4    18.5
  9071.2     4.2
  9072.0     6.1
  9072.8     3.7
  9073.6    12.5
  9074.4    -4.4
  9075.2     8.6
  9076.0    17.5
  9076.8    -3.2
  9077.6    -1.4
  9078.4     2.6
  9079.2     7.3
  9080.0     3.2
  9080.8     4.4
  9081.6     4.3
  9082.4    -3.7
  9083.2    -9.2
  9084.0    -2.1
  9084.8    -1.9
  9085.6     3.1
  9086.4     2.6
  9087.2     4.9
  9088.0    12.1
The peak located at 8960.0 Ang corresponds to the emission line [O II]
